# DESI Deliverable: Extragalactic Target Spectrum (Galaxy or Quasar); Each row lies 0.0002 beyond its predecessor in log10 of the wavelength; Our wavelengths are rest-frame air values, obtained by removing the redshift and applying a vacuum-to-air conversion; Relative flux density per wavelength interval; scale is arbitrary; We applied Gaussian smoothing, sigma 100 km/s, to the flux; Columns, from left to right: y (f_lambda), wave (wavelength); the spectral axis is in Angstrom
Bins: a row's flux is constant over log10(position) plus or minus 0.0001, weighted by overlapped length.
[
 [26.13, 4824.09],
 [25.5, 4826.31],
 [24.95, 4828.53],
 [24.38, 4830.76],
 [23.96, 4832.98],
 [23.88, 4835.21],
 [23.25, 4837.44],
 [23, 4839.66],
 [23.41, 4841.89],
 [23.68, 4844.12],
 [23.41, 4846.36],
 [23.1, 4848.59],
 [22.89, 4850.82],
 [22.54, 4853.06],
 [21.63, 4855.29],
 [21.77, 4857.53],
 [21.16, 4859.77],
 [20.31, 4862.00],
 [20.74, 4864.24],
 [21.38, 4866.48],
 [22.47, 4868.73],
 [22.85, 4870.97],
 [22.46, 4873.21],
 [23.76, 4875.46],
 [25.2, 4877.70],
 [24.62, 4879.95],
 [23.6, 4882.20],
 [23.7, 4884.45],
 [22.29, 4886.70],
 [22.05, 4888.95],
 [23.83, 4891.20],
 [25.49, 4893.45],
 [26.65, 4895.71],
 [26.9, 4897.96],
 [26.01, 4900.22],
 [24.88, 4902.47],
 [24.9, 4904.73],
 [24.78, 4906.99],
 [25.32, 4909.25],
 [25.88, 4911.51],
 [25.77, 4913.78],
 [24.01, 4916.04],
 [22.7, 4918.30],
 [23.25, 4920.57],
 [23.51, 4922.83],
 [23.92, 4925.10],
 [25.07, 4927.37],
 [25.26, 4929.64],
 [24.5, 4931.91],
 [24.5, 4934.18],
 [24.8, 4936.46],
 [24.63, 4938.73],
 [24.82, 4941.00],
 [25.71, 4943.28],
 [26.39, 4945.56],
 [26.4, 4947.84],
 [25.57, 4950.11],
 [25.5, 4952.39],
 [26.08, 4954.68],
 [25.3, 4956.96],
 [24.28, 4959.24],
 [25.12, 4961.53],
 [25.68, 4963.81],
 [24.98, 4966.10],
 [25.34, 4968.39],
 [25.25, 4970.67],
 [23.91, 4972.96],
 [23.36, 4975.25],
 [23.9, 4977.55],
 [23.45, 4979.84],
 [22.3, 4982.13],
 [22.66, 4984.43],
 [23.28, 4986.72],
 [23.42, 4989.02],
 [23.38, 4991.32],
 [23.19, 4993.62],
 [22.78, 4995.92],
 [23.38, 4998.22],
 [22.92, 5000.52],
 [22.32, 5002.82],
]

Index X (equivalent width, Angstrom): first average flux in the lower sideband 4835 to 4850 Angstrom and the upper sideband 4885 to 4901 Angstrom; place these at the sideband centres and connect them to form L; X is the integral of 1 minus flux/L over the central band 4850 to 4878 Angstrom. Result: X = 2.1 Angstrom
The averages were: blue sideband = 23.4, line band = 22.2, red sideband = 24.7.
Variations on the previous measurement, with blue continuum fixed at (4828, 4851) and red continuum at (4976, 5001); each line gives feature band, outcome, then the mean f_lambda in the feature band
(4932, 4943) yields -0.7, 24.7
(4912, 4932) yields -0.8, 24.3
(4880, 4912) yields -1.7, 24.7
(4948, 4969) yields -1.9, 25.4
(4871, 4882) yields -0.2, 23.9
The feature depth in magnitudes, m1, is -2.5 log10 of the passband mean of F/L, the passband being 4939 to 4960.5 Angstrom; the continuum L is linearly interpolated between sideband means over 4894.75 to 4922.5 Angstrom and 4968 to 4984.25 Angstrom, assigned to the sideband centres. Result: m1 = -0.054 mag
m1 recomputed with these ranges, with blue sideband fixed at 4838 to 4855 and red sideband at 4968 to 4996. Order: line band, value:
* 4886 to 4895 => -0.02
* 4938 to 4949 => -0.10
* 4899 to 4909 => -0.09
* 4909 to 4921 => -0.05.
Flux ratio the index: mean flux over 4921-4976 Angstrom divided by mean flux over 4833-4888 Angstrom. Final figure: 1.1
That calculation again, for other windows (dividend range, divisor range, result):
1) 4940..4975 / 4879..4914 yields 1.02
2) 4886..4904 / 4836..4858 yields 1.08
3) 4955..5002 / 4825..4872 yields 1.05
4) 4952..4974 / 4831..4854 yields 1.08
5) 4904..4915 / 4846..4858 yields 1.12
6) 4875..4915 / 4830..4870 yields 1.10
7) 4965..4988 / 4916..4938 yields 0.99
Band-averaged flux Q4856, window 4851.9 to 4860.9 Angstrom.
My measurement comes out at 21.8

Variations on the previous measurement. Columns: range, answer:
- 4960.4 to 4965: 25.4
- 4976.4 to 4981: 23.7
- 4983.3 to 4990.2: 23.1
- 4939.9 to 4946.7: 25.6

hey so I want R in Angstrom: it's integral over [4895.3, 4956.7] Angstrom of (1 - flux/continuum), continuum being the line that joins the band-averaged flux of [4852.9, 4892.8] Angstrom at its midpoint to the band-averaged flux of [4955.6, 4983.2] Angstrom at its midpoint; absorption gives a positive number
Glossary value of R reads -3.8 Angstrom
